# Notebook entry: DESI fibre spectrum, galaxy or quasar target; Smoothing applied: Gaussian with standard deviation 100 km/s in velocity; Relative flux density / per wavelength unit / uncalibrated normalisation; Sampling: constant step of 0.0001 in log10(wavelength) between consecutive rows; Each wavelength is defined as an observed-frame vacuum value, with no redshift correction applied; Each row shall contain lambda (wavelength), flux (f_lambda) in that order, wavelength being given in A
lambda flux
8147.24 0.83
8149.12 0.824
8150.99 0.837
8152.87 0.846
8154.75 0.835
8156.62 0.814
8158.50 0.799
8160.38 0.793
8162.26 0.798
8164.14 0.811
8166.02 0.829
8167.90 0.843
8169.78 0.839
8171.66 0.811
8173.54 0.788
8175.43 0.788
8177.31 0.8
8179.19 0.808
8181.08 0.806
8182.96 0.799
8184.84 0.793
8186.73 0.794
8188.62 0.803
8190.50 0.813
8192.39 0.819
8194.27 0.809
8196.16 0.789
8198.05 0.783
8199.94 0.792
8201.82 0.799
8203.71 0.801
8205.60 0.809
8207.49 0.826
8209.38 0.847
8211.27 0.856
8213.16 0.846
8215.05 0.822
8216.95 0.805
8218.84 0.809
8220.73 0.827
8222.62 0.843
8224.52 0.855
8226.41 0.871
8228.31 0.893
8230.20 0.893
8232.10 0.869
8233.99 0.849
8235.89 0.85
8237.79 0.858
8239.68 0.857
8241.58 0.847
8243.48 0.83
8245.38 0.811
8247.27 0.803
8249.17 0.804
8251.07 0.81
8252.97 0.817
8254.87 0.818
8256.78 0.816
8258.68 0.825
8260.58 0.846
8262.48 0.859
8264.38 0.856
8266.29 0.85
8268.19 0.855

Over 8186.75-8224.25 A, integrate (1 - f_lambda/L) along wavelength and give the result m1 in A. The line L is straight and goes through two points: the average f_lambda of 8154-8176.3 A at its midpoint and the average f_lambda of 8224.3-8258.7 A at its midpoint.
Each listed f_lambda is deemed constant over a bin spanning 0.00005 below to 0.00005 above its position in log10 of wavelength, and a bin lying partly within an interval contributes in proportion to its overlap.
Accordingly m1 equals 0.52 A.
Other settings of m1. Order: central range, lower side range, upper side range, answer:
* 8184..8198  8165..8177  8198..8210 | 0.17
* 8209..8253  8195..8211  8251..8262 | -1.32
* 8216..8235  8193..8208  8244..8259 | -1.05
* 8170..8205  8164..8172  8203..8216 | 1.23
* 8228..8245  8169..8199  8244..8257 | -1.01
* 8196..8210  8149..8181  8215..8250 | 0.42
